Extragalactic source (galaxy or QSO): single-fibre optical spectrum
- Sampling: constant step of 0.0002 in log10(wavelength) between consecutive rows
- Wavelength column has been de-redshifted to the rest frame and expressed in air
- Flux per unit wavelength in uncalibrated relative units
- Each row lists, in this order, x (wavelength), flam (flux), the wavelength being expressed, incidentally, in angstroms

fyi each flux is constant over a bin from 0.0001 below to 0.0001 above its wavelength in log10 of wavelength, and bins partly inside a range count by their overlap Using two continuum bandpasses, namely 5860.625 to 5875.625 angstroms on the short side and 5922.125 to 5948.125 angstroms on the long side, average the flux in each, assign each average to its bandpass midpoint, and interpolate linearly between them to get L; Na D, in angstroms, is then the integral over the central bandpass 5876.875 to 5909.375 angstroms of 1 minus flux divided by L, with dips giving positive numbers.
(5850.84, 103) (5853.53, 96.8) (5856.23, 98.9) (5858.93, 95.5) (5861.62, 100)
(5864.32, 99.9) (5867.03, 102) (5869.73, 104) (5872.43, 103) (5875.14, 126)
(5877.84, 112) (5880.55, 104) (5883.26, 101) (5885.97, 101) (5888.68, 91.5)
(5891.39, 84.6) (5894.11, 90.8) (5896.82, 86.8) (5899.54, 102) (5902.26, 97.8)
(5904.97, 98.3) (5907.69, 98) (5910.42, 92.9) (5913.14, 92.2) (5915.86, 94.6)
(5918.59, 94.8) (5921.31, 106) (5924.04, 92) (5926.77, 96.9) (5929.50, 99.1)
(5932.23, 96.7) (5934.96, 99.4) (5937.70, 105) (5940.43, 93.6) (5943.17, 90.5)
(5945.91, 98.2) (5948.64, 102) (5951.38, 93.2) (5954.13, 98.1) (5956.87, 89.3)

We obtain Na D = 1.54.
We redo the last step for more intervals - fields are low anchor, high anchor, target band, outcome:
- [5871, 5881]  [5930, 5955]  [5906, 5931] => 1.5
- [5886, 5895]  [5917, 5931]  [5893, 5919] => -0.3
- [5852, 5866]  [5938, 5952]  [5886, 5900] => 0.9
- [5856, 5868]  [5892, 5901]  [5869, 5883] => -1.9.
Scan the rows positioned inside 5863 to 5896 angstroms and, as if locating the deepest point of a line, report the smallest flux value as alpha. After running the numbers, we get 84.6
